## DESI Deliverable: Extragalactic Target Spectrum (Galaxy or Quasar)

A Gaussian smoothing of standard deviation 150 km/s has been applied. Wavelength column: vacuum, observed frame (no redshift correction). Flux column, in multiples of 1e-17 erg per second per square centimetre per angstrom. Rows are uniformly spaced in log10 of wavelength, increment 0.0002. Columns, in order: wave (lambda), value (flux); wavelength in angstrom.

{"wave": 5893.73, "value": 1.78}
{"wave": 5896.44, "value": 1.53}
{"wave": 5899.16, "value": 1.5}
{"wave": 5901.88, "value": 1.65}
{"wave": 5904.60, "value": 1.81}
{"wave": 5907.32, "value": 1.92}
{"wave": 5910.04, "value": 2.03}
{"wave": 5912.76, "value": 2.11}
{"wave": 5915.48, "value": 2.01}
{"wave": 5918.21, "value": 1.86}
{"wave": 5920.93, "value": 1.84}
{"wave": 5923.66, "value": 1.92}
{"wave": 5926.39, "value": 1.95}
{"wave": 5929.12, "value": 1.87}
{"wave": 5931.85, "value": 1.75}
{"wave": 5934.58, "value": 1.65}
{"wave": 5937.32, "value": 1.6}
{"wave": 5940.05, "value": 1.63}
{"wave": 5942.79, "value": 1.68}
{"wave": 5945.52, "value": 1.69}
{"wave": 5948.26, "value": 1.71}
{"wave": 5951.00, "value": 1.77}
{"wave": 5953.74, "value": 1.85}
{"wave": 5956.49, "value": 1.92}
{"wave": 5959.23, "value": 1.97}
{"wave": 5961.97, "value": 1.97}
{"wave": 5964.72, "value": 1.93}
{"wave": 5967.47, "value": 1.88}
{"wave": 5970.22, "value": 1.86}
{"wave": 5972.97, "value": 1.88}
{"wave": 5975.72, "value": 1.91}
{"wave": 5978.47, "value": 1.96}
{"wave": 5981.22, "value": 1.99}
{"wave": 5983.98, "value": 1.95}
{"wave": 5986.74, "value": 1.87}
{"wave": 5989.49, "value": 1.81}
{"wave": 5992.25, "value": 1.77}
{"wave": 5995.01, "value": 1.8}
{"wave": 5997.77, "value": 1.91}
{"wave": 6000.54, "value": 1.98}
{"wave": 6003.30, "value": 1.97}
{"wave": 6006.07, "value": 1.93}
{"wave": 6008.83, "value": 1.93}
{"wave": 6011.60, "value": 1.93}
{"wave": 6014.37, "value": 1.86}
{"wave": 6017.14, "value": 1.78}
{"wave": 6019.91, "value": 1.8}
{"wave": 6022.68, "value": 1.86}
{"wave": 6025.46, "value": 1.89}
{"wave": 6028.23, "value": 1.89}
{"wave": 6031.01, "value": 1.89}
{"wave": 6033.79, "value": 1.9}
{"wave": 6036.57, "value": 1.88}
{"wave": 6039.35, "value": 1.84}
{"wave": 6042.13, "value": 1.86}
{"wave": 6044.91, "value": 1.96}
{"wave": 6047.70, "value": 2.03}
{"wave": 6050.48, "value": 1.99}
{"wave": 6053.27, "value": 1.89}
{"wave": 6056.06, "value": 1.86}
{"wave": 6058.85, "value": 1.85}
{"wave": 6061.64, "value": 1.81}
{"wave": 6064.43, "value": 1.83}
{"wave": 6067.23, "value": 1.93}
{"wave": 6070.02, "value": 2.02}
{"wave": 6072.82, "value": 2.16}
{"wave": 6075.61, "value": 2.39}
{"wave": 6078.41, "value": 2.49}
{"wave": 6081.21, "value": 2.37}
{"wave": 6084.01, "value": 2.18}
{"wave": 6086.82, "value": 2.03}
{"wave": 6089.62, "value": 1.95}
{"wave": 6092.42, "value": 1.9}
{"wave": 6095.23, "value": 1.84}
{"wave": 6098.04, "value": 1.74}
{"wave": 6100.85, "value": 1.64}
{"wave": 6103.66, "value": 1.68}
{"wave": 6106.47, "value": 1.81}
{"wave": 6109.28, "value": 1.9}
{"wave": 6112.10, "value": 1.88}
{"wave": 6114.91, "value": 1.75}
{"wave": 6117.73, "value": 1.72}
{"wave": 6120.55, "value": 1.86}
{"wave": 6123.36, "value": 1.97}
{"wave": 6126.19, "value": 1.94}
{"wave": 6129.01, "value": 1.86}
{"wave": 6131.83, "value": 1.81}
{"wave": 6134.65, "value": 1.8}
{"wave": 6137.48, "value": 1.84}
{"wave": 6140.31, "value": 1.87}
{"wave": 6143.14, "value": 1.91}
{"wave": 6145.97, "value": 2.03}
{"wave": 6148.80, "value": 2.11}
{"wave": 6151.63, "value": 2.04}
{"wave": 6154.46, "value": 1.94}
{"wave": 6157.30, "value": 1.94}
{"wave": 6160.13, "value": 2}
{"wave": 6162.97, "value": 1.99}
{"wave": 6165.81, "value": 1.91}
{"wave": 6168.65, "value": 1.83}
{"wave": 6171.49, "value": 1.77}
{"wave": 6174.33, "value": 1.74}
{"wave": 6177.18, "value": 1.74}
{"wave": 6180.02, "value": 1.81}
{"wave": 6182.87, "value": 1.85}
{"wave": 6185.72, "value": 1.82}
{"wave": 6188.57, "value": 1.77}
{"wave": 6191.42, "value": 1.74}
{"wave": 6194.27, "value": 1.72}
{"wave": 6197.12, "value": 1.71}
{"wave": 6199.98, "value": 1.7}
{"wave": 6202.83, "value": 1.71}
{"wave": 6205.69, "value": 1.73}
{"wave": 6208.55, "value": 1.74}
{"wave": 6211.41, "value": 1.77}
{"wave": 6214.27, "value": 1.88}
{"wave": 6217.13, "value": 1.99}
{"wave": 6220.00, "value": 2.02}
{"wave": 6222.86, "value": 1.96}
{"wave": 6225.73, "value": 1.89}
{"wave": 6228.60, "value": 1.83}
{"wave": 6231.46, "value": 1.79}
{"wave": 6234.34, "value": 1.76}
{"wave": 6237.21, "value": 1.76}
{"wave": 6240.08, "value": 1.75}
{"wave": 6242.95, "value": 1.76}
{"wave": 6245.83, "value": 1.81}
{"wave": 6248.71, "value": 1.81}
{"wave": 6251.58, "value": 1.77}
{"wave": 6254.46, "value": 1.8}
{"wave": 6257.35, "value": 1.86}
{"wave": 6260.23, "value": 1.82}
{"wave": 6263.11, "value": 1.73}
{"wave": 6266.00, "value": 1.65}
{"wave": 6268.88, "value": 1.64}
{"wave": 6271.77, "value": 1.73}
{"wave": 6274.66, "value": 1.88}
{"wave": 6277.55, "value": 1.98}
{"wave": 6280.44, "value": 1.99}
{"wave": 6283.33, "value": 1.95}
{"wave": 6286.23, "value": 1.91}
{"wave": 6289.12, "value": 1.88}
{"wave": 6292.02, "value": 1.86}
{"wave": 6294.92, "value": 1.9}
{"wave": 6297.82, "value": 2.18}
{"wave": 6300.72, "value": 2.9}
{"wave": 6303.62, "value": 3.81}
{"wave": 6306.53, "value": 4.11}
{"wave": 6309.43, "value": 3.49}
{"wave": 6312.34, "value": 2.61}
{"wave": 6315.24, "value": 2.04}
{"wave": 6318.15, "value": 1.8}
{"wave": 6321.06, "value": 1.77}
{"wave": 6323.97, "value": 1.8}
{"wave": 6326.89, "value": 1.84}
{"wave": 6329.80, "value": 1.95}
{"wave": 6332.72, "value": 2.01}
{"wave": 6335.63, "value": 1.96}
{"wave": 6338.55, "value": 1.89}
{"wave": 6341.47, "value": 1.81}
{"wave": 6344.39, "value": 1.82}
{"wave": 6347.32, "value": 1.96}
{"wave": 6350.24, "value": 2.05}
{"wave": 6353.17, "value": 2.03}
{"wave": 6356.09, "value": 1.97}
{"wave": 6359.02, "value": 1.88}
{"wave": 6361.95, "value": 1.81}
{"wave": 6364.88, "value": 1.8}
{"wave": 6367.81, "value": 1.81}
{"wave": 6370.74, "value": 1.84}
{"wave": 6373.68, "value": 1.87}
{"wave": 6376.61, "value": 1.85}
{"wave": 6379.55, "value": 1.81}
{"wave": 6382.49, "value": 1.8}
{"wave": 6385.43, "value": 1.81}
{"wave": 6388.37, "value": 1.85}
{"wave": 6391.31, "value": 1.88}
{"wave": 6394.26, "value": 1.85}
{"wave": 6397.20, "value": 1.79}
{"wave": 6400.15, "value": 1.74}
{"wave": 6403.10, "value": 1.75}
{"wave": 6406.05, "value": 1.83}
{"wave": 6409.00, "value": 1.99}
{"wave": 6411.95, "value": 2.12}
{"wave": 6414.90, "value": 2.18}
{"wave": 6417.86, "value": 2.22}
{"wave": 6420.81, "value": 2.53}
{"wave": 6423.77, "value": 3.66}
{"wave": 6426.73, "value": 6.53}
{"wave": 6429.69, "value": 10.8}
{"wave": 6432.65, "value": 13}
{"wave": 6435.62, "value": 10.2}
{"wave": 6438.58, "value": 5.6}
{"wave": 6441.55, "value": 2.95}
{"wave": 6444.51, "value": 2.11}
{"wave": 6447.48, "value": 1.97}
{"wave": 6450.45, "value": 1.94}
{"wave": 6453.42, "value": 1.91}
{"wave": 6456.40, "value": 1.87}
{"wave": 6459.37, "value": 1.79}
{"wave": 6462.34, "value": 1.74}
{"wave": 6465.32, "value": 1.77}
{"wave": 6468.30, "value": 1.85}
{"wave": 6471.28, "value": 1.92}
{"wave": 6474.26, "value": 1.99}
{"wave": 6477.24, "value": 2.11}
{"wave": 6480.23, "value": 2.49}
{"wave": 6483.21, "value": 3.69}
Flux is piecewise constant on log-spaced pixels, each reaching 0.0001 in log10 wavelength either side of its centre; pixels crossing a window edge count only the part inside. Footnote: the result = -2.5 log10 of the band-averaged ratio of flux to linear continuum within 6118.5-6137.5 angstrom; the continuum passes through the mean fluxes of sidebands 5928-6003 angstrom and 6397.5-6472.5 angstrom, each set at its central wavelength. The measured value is 0.278 mag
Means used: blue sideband 1.84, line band 1.87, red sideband 3.5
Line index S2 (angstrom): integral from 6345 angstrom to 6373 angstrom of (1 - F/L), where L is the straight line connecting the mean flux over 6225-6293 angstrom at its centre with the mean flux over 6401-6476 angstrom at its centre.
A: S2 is 8.66 angstrom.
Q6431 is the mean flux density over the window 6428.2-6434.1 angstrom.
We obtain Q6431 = 11.9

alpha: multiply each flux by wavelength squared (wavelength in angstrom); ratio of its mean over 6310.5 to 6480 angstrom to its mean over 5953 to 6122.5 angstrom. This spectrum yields 1.5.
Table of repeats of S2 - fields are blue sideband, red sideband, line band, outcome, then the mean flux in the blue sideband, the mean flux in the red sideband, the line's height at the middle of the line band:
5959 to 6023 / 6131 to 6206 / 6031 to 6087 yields -4.0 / 1.9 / 1.85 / 1.88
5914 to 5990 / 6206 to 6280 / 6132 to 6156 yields -1.4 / 1.85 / 1.82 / 1.83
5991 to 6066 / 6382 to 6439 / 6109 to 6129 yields 4.2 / 1.88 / 3.87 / 2.35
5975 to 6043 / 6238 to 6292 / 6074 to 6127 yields -2.5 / 1.89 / 1.82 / 1.86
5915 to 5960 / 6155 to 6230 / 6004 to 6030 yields -1.0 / 1.8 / 1.83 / 1.81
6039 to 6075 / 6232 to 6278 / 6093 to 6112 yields 1.2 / 1.94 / 1.78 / 1.9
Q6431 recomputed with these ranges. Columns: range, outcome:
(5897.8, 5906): 1.65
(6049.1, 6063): 1.88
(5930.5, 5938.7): 1.67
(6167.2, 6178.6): 1.77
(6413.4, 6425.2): 2.64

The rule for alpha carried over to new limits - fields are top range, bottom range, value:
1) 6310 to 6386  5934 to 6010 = 1.18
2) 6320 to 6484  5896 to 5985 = 1.68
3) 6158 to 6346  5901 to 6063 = 1.15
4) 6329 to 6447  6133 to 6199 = 1.69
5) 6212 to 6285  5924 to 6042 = 1.08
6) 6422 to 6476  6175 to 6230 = 2.42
